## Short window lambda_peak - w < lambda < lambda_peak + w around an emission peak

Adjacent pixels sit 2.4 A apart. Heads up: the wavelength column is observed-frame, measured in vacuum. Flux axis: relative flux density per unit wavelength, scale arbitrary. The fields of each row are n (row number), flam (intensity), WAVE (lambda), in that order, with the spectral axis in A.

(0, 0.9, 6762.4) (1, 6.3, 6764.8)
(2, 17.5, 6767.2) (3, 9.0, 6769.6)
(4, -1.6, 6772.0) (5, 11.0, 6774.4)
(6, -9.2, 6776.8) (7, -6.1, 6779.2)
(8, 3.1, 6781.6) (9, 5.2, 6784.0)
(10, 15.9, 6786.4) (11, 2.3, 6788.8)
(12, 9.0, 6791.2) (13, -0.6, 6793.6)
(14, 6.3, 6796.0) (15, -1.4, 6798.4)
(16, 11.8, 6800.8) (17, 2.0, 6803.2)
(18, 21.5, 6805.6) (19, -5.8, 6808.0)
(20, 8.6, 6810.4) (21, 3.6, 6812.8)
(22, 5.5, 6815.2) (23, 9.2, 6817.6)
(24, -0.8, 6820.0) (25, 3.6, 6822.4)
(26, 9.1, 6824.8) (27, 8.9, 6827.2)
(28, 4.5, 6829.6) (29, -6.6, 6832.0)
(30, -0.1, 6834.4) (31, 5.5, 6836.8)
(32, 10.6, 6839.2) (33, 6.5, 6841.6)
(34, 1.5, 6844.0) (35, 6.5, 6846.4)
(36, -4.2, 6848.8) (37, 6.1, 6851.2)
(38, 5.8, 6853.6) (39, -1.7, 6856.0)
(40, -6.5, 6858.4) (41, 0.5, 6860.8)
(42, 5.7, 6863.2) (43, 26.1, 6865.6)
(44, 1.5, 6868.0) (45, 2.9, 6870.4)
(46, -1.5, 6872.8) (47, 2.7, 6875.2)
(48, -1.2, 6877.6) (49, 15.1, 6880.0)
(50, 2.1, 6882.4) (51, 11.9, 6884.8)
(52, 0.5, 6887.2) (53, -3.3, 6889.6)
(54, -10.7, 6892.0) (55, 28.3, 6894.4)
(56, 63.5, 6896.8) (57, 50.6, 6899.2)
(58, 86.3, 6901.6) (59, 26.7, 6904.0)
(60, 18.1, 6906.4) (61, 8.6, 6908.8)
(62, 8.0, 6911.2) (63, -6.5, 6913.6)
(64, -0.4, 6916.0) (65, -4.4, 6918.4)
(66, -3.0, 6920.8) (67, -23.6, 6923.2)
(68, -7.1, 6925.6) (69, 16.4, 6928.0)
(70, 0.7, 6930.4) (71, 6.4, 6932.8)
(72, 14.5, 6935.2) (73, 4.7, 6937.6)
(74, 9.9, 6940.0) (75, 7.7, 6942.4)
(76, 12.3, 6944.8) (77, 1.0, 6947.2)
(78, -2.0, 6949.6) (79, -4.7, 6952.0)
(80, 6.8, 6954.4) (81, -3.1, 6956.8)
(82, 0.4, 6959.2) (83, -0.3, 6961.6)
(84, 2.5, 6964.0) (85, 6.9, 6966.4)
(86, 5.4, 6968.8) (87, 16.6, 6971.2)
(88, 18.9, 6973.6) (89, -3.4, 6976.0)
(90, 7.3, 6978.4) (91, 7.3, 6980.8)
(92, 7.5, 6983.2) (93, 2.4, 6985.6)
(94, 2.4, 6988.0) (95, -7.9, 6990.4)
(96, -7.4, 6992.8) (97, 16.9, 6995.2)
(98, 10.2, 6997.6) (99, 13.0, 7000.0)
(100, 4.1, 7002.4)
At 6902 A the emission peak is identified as [O II]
